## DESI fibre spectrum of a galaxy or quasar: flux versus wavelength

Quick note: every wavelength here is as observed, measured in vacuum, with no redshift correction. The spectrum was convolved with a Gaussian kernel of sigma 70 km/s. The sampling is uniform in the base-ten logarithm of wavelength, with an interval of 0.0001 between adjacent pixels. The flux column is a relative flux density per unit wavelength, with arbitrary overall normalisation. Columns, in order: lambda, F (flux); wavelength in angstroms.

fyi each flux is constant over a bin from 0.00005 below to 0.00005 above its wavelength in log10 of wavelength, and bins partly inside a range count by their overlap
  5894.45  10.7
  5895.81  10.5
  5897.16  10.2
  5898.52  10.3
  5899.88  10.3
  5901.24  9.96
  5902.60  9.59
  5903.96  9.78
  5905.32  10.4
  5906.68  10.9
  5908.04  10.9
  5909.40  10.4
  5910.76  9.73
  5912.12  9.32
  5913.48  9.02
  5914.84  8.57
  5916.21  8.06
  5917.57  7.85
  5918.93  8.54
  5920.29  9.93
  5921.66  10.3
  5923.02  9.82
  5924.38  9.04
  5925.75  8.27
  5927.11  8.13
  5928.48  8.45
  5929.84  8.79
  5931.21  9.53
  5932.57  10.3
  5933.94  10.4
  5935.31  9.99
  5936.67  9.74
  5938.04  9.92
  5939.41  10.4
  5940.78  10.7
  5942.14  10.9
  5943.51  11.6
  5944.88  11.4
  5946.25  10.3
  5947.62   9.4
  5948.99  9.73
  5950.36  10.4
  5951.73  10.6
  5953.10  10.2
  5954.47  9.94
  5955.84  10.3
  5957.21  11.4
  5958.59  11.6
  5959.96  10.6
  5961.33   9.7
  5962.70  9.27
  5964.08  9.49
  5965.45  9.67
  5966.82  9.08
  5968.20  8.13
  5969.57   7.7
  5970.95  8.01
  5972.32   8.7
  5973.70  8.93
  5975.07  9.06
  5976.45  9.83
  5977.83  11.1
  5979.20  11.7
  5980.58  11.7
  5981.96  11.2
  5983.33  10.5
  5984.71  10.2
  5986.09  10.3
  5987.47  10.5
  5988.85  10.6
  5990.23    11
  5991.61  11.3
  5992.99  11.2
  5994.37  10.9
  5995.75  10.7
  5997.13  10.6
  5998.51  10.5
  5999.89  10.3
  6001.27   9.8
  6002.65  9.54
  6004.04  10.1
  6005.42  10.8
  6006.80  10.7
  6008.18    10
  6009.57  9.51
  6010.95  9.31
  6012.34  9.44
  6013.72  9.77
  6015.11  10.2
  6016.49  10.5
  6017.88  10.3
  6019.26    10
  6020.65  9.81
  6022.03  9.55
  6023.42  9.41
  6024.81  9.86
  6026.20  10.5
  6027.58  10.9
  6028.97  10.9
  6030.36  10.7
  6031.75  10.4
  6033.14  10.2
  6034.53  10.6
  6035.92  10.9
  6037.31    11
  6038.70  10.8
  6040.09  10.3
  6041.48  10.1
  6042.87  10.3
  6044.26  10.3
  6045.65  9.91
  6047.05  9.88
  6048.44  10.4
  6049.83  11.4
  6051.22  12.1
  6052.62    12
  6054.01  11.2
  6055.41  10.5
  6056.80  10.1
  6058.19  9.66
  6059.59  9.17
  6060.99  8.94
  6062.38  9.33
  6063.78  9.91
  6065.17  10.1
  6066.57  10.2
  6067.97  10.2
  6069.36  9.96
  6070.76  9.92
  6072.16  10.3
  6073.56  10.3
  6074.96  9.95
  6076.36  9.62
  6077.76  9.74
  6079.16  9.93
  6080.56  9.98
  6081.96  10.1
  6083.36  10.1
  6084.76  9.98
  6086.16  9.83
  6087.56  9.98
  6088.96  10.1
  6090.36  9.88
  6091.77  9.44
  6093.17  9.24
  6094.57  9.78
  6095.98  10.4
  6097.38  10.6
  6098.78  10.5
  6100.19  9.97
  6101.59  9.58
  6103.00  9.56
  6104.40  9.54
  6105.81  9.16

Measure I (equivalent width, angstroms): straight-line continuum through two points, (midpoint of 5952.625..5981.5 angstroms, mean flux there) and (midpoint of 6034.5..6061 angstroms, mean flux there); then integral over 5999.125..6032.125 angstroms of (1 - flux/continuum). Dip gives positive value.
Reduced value 0.5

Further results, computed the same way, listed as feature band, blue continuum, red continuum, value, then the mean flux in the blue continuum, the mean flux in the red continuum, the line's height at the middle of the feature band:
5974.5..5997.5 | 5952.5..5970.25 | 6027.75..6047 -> -1.7 angstroms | 9.77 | 10.5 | 10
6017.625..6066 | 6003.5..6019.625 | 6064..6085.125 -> -1.4 angstroms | 10.1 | 10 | 10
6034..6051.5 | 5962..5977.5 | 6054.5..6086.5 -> -1.7 angstroms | 8.95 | 9.91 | 9.65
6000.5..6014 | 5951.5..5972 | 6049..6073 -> 0.1 angstroms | 9.67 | 10.3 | 9.96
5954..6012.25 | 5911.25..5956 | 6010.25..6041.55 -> -0.8 angstroms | 9.69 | 10.2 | 9.98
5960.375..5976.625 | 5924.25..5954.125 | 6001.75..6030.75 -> 1.7 angstroms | 9.93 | 10.1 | 9.99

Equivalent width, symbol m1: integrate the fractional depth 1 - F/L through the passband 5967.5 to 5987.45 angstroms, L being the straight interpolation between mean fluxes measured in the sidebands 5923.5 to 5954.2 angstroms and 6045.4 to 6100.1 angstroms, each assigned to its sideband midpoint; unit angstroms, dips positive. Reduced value 0.32 angstroms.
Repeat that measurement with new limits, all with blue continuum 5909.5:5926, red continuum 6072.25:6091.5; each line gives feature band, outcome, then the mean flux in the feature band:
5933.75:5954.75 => -2.5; 10.4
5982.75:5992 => -1.1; 10.6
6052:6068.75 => -0.4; 10.1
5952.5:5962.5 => -1.2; 10.5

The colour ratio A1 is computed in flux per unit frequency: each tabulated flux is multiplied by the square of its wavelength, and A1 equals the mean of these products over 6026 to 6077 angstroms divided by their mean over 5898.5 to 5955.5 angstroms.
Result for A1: 1.1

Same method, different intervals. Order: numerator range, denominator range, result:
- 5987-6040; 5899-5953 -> 1.09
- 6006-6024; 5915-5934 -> 1.13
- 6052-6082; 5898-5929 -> 1.12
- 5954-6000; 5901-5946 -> 1.07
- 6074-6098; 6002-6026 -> 1.02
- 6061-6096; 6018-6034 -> 0.99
